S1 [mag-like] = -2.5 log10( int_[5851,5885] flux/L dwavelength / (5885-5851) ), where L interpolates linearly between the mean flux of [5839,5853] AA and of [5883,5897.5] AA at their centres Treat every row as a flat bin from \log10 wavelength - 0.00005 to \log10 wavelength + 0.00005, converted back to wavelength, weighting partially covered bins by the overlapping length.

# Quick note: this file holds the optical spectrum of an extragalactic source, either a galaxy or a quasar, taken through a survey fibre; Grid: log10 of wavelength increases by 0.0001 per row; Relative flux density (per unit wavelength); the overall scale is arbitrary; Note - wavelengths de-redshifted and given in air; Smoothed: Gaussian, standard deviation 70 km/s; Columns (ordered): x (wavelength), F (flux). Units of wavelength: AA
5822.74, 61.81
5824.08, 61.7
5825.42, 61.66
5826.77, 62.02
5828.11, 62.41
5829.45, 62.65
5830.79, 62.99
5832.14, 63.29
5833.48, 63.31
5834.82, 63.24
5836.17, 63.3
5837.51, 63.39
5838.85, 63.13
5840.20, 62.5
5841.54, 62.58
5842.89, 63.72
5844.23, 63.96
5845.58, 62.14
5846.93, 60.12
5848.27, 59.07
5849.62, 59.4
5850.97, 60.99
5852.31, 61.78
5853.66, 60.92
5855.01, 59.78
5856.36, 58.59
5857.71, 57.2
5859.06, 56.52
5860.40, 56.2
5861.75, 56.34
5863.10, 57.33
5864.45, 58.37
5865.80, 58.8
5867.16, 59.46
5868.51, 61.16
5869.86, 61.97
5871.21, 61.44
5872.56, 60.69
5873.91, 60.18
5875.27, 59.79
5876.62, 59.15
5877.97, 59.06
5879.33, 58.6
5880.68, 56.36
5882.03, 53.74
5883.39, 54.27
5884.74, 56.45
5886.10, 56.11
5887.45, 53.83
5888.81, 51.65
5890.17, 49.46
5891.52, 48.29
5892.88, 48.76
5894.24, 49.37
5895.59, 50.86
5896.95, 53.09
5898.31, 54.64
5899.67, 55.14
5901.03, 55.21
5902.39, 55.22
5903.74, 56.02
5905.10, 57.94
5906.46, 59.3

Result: -0.03 mag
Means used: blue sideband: 61.7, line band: 58.7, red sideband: 52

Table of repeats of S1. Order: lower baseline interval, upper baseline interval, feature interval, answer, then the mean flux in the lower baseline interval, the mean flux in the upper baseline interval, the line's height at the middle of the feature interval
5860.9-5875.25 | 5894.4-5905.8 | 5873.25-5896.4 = 0.049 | 59.5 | 54.6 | 56.9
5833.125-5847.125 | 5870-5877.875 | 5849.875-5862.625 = 0.053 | 62.9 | 60.3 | 61.7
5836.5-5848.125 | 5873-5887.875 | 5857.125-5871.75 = 0.015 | 62.6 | 57.2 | 59.4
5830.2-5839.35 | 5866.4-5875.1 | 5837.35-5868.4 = 0.034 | 63.2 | 60.7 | 62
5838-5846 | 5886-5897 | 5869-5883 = -0.082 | 63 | 50.9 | 54.7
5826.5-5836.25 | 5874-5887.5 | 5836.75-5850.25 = -0.010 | 62.9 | 57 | 61.5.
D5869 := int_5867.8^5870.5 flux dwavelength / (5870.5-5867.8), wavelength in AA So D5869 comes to 61.6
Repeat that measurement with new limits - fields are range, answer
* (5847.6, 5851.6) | 59.8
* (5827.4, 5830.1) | 62.6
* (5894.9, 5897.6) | 52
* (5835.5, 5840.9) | 63.2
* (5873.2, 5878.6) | 59.6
